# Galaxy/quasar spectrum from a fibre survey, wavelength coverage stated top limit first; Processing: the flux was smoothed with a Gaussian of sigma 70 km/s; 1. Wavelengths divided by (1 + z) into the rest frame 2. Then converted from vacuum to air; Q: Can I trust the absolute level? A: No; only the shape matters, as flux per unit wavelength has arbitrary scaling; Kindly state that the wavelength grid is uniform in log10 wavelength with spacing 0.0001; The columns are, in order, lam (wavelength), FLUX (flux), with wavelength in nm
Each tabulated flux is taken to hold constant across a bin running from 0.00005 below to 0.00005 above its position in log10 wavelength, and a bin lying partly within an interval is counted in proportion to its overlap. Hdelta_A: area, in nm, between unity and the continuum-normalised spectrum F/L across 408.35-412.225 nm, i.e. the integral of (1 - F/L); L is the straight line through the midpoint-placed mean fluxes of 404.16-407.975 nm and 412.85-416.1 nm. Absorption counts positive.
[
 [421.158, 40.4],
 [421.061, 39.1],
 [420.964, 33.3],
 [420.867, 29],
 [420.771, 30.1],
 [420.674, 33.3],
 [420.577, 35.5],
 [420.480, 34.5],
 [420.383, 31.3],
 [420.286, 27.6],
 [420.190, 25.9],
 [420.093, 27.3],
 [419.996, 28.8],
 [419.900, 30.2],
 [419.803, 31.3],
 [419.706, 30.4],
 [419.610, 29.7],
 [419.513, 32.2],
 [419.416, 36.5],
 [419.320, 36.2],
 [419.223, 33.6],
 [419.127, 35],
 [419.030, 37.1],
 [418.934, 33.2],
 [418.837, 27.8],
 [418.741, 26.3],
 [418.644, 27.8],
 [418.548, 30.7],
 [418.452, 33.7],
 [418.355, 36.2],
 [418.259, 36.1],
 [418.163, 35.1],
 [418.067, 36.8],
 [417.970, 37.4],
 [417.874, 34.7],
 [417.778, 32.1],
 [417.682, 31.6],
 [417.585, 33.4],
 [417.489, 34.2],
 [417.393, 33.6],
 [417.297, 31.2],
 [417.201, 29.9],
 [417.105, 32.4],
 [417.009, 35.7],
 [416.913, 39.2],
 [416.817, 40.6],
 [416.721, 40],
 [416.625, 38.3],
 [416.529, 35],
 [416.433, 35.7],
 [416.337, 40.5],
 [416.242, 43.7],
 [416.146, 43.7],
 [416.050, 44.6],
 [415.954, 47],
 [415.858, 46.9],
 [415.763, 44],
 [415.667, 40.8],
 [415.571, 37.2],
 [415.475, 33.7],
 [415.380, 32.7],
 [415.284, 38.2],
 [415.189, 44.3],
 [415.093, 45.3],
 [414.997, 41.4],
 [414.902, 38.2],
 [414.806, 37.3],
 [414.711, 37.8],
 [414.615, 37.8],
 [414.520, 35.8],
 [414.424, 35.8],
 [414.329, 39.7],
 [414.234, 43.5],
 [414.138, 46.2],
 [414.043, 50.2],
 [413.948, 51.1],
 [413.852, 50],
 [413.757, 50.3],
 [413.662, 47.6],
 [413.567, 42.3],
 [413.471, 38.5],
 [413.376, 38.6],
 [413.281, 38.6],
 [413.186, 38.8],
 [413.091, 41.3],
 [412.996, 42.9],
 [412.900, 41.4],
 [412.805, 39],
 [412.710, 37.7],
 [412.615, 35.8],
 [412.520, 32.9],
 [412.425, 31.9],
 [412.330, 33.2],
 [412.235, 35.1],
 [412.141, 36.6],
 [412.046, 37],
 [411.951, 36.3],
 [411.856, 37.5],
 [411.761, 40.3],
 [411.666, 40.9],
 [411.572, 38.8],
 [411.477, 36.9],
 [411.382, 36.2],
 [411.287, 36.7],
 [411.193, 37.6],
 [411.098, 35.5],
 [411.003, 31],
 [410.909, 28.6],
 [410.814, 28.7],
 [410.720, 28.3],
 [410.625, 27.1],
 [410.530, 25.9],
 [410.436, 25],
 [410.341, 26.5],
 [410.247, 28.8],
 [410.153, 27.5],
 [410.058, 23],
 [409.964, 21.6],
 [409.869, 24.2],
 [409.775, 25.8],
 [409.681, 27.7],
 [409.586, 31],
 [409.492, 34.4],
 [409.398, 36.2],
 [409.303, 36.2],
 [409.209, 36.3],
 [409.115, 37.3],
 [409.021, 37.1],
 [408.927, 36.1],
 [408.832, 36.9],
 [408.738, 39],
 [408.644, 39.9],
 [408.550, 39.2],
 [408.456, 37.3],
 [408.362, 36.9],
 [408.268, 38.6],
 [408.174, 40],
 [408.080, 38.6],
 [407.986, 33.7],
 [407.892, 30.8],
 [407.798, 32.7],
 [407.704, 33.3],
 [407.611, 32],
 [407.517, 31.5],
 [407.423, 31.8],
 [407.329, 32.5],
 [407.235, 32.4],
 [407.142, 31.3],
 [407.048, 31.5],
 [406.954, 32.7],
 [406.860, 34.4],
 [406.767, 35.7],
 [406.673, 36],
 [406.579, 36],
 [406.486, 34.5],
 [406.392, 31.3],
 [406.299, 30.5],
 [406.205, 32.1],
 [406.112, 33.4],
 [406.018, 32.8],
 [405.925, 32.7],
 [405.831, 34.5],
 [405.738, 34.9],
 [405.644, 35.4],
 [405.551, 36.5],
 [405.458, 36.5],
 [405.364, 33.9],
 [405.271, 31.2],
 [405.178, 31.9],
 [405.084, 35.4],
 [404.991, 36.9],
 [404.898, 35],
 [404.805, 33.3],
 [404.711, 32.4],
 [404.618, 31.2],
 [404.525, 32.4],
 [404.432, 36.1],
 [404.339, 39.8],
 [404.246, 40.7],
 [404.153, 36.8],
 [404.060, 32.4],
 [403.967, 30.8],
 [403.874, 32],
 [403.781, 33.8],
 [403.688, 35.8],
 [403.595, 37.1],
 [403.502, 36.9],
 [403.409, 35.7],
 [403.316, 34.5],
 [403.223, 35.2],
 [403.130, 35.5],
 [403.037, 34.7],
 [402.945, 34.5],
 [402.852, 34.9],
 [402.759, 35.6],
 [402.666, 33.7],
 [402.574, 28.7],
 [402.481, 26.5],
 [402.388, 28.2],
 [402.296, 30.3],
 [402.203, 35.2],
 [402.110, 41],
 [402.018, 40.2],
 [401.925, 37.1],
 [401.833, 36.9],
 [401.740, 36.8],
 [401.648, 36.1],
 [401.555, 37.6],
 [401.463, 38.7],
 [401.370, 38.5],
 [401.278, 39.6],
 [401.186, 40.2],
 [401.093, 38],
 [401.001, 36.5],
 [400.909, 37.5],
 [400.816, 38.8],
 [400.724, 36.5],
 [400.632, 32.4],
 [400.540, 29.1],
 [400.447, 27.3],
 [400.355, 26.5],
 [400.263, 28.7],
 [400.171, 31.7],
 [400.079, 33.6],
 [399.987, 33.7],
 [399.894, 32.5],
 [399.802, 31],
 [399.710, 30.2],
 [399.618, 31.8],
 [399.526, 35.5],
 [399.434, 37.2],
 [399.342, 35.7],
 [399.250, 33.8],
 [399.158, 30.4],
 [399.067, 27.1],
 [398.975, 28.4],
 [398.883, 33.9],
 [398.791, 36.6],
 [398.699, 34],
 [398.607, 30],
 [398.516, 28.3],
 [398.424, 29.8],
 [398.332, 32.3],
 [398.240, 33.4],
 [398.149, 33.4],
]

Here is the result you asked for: 0.46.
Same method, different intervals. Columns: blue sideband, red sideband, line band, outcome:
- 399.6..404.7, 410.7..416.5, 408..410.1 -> 0.18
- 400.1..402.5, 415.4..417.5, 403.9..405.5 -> 0.06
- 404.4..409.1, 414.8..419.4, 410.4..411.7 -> 0.10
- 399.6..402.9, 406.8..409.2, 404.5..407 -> 0.07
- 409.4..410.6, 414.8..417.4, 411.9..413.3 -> -0.22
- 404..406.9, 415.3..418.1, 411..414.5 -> -0.31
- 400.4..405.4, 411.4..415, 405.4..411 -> 0.70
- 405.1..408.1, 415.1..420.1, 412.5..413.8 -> -0.22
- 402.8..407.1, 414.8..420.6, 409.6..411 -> 0.33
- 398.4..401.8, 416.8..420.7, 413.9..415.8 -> -0.44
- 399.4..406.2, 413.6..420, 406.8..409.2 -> 0.03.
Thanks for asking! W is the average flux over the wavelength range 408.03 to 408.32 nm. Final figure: 39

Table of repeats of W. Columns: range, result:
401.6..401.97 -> 36.7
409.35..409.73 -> 32.2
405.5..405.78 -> 35.6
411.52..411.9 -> 39.4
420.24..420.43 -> 29.4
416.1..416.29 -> 43.8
